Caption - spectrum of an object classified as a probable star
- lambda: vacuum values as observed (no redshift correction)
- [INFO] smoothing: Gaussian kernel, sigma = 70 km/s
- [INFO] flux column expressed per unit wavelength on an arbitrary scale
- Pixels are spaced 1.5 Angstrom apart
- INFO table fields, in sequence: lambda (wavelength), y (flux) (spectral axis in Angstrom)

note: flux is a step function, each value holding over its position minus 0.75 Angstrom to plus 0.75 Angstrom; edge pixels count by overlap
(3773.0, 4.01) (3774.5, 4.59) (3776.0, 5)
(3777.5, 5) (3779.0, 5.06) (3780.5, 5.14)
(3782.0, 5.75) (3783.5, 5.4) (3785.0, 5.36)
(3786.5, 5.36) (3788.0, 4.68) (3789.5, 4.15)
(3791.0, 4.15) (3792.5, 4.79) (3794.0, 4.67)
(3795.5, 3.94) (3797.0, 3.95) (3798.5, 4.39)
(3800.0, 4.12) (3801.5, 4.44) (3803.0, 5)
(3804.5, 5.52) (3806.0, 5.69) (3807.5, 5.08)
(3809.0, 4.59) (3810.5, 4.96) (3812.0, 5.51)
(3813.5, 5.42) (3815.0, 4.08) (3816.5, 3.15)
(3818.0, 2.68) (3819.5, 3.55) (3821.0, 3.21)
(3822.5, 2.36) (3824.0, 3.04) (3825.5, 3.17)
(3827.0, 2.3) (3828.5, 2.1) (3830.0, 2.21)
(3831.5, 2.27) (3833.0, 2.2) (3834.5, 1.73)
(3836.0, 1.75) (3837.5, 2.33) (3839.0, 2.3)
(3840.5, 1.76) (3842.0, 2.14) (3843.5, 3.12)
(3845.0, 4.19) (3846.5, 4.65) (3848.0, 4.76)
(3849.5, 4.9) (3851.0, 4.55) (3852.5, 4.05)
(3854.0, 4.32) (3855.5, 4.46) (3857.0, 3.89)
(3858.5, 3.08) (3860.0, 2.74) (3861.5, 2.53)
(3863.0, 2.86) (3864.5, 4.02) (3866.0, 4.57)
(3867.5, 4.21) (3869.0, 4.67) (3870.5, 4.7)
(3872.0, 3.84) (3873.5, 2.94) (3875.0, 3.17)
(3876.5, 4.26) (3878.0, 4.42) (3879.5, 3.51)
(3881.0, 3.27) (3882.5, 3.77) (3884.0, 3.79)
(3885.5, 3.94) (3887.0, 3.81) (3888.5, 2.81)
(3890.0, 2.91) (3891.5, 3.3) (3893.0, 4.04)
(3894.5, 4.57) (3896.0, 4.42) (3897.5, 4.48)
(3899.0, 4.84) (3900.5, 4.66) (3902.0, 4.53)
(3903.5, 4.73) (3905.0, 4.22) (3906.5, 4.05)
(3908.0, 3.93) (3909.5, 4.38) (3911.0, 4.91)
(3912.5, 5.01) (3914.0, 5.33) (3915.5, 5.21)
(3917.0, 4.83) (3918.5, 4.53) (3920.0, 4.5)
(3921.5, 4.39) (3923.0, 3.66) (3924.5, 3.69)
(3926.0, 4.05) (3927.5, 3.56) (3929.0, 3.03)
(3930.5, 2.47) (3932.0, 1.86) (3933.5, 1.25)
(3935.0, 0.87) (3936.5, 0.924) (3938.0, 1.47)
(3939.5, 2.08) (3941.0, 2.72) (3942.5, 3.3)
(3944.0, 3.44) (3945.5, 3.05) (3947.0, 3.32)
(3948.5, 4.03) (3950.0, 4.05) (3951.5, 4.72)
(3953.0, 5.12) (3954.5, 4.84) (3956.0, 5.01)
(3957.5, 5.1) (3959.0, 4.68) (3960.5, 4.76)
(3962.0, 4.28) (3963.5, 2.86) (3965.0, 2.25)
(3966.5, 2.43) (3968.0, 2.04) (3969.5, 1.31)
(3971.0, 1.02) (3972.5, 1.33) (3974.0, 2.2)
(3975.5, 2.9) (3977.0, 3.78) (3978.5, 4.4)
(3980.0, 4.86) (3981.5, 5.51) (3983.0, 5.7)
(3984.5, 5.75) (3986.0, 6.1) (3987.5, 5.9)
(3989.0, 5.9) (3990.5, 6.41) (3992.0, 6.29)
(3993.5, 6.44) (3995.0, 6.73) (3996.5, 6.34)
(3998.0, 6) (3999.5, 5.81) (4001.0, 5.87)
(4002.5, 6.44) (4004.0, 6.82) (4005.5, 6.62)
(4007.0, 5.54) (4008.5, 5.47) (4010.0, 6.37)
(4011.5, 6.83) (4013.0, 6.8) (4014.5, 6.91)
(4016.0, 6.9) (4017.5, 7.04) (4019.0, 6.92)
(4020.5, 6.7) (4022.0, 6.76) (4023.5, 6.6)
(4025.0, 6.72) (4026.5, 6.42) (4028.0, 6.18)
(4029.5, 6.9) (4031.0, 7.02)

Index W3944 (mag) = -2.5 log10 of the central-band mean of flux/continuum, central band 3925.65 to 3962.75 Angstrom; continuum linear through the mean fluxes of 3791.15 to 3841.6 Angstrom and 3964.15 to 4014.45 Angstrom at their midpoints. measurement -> 0.36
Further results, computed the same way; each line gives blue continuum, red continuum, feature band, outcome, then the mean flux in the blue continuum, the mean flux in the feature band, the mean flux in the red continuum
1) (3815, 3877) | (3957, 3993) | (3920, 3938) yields 0.36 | 3.29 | 2.73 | 4.08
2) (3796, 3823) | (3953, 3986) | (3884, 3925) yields -0.08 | 4.33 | 4.28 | 3.76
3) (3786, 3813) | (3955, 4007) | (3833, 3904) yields 0.27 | 4.72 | 3.69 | 4.71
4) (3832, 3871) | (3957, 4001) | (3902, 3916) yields -0.18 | 3.46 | 4.62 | 4.47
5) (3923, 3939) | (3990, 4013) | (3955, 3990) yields 0.19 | 2.38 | 3.94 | 6.28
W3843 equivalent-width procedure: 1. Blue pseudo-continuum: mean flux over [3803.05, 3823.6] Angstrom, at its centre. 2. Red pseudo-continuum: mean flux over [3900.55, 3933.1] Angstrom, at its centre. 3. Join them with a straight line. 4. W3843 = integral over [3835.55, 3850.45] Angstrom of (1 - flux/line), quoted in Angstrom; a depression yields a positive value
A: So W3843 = 3.5 Angstrom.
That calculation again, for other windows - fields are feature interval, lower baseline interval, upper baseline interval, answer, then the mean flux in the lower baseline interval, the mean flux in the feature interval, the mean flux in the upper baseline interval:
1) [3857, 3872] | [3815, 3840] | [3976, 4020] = -1.76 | 2.56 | 3.72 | 6.07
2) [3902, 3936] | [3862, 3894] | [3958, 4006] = 2.14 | 3.75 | 3.83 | 4.67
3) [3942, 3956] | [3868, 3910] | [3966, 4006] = 1.48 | 4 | 4.05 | 4.85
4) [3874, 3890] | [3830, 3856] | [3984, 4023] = 1.43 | 3.22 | 3.63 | 6.38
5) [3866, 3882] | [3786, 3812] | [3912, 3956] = 0.44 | 4.69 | 3.93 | 3.51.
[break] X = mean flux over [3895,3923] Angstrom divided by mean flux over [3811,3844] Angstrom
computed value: 1.6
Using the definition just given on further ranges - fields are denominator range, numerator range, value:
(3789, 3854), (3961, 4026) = 1.42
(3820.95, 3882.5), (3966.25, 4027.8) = 1.64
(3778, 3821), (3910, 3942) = 0.72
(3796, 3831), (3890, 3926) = 1.12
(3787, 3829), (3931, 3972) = 0.74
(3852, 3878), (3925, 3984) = 0.86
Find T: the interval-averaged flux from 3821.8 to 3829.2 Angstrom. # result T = 2.6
